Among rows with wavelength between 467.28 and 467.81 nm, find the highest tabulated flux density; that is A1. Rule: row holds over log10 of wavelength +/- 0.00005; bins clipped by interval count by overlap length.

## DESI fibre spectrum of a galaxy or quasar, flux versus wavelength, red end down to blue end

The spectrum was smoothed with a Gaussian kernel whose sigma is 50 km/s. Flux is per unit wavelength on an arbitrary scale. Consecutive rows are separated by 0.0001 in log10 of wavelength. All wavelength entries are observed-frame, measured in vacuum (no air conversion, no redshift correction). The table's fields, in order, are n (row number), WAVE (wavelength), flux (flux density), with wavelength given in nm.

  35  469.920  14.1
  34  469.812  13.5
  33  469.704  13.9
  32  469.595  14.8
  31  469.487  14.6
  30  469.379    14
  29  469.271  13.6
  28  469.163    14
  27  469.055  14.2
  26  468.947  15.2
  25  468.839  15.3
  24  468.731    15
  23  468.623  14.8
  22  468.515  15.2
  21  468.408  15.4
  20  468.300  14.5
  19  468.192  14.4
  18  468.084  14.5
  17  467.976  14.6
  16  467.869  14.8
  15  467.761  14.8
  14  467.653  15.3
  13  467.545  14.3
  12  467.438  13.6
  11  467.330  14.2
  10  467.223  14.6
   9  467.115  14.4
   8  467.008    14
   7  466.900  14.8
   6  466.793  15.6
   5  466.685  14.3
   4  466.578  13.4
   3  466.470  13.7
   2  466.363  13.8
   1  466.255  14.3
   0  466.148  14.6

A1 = 15.3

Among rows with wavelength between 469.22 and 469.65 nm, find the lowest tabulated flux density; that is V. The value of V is 13.6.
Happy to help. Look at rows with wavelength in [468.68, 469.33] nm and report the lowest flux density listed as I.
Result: 13.6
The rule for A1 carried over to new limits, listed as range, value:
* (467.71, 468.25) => 14.8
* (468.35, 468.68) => 15.4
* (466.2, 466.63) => 14.3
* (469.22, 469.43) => 14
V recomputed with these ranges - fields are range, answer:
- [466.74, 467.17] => 14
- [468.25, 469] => 14.5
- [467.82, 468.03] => 14.6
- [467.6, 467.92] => 14.8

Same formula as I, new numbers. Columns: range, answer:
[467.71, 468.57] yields 14.4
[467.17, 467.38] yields 14.2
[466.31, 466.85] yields 13.4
